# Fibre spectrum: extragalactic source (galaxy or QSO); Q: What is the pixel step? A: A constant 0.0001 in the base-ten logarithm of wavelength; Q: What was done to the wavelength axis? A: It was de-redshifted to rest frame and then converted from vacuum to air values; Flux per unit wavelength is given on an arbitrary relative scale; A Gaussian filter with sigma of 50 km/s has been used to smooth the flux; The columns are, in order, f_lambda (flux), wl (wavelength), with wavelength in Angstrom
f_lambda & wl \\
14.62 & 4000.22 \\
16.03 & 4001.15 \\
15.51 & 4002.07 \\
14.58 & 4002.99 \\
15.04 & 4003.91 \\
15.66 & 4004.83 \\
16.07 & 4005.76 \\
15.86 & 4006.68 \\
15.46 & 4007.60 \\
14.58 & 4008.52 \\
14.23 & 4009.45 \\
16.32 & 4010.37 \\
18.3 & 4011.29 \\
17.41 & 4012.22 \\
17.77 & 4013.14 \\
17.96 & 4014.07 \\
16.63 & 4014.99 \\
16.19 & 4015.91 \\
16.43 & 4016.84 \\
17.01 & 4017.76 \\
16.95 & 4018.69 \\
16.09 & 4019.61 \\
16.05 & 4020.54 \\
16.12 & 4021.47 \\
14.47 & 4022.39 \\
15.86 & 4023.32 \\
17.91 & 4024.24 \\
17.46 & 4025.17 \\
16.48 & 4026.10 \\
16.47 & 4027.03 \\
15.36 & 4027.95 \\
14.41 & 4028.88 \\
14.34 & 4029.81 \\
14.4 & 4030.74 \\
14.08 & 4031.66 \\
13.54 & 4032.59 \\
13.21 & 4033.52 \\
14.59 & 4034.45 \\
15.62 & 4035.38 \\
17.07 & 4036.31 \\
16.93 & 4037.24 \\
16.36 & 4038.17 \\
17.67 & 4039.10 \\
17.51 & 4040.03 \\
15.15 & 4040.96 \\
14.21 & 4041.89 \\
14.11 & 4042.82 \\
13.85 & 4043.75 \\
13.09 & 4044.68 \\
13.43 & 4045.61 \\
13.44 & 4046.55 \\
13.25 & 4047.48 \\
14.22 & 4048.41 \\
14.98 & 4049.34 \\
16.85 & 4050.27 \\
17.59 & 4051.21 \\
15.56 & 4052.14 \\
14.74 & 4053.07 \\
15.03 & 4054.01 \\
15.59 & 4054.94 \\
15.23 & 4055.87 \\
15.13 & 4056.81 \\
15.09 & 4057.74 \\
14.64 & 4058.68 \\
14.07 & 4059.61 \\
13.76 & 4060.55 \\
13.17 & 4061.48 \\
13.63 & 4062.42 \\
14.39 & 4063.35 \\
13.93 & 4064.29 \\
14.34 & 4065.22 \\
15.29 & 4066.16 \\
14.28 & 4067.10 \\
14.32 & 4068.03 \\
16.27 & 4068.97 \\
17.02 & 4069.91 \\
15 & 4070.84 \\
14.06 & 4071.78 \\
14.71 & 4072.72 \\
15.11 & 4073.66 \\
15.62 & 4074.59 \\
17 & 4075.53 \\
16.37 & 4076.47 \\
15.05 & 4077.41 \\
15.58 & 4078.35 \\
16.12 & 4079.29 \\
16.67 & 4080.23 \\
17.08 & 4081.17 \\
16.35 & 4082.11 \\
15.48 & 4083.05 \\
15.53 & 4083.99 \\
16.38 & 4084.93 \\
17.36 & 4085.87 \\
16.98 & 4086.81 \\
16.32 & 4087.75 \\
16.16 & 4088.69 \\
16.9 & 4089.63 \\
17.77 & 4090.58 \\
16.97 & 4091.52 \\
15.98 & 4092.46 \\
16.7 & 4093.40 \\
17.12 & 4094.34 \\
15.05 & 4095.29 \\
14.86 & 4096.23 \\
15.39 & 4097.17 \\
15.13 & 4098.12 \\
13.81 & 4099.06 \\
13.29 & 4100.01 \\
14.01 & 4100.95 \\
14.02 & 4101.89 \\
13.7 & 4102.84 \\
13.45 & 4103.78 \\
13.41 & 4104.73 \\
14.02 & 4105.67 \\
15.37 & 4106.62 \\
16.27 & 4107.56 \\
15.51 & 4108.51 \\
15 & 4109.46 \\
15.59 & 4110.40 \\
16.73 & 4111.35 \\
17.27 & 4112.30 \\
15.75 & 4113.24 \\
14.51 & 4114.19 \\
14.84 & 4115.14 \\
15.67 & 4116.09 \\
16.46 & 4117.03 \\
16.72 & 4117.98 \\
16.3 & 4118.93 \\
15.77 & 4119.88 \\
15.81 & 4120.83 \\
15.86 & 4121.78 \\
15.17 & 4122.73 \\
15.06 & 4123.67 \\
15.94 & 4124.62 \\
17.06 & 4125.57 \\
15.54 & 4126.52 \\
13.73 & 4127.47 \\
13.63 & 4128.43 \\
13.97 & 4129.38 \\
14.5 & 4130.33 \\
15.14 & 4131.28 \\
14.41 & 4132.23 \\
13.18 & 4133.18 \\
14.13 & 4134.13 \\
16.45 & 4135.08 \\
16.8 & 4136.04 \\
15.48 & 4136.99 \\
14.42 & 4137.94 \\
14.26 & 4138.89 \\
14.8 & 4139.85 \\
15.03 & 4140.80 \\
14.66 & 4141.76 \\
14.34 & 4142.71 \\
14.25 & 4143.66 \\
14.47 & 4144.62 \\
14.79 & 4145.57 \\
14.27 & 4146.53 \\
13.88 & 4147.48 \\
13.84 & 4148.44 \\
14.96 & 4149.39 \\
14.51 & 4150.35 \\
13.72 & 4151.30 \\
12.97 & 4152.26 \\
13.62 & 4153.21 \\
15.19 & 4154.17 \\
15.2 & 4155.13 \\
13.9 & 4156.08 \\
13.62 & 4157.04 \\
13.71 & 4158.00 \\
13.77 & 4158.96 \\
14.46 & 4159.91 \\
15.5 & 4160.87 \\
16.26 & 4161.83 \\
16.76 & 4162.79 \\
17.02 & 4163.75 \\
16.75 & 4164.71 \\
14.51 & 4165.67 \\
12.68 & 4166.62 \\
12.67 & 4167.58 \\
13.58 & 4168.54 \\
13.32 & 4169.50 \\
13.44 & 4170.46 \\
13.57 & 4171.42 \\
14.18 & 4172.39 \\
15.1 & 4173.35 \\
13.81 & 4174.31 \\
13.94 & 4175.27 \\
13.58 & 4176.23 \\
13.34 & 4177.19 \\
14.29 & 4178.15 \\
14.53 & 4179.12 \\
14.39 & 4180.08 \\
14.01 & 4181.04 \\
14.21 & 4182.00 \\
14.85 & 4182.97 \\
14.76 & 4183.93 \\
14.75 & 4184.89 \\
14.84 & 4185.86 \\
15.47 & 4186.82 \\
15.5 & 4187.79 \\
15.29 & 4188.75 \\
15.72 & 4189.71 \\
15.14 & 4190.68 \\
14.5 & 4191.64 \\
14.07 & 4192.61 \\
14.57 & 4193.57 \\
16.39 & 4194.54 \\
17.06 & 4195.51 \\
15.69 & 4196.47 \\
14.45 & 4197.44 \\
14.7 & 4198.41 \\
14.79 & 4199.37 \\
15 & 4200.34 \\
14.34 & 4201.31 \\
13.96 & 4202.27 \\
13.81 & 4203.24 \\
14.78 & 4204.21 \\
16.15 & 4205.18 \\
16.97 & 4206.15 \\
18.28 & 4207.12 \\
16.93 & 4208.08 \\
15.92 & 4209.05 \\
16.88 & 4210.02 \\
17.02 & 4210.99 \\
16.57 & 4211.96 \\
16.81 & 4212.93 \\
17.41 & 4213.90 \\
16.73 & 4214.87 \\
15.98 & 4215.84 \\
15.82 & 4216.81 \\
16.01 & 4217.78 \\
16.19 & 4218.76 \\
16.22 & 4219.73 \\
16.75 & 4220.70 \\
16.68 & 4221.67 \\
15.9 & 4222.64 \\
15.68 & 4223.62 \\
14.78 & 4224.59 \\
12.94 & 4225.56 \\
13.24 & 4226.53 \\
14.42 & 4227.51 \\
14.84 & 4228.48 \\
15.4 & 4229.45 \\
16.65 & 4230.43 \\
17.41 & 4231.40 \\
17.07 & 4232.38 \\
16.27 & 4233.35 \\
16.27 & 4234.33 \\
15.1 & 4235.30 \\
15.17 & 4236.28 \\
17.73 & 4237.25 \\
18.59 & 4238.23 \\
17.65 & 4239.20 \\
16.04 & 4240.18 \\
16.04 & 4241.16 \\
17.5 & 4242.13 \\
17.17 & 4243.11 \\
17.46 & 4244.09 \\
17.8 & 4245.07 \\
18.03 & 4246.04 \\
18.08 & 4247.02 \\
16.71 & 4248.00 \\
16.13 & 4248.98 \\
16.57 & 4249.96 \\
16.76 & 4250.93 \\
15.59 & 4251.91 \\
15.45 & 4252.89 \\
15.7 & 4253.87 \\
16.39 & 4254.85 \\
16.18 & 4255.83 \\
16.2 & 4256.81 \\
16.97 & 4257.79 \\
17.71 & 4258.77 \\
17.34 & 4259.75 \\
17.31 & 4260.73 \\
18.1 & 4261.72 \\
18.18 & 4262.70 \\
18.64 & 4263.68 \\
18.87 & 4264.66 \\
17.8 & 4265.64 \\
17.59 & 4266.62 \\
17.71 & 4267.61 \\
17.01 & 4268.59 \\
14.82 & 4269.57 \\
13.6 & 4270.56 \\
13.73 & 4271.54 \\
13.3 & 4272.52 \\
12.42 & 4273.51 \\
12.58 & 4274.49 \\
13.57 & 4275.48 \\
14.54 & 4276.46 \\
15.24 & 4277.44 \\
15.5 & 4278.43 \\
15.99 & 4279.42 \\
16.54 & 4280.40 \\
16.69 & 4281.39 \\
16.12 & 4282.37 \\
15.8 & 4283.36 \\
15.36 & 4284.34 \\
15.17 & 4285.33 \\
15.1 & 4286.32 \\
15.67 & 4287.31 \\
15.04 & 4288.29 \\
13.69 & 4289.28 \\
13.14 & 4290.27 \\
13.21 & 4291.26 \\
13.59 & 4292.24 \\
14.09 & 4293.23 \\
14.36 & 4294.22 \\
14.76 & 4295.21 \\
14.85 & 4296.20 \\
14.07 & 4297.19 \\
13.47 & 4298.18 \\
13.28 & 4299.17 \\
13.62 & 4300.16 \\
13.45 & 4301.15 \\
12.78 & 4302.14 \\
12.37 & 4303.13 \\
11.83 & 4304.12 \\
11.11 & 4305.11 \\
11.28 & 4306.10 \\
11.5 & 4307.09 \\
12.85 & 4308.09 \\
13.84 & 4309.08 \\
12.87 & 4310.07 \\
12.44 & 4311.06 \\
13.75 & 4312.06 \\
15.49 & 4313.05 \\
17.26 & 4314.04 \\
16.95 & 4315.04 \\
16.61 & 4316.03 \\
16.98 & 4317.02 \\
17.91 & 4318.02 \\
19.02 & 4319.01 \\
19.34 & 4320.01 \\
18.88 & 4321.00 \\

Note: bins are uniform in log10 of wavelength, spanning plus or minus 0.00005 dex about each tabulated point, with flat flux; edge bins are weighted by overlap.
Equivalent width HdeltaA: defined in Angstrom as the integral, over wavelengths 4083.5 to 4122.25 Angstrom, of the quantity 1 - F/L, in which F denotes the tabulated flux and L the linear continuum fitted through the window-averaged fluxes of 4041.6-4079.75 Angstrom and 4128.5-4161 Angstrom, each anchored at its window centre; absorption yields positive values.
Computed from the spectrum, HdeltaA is -2.5 Angstrom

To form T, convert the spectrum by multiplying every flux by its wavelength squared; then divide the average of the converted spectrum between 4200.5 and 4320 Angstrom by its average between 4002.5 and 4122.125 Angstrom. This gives 1.11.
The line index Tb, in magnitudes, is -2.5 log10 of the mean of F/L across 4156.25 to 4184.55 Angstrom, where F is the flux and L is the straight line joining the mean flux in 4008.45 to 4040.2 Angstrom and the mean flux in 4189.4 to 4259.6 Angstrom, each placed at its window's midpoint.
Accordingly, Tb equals 0.12 mag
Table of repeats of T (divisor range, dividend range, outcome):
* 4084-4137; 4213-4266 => 1.14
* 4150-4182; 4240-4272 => 1.23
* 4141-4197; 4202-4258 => 1.15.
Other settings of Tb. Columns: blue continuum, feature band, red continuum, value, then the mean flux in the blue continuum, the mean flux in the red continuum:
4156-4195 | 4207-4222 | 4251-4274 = -0.08 mag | 14.6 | 16.4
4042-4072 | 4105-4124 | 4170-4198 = -0.07 mag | 14.7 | 14.7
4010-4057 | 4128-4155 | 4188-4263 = 0.10 mag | 15.7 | 16.2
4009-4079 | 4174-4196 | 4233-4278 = 0.09 mag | 15.4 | 16.4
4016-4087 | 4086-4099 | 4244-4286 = -0.05 mag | 15.4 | 16.2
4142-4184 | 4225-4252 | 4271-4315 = -0.16 mag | 14.3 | 14.1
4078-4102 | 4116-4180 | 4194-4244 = 0.09 mag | 15.9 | 16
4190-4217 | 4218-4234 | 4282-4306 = -0.03 mag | 15.7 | 13.9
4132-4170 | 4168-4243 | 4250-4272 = 0.01 mag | 14.6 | 16.7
